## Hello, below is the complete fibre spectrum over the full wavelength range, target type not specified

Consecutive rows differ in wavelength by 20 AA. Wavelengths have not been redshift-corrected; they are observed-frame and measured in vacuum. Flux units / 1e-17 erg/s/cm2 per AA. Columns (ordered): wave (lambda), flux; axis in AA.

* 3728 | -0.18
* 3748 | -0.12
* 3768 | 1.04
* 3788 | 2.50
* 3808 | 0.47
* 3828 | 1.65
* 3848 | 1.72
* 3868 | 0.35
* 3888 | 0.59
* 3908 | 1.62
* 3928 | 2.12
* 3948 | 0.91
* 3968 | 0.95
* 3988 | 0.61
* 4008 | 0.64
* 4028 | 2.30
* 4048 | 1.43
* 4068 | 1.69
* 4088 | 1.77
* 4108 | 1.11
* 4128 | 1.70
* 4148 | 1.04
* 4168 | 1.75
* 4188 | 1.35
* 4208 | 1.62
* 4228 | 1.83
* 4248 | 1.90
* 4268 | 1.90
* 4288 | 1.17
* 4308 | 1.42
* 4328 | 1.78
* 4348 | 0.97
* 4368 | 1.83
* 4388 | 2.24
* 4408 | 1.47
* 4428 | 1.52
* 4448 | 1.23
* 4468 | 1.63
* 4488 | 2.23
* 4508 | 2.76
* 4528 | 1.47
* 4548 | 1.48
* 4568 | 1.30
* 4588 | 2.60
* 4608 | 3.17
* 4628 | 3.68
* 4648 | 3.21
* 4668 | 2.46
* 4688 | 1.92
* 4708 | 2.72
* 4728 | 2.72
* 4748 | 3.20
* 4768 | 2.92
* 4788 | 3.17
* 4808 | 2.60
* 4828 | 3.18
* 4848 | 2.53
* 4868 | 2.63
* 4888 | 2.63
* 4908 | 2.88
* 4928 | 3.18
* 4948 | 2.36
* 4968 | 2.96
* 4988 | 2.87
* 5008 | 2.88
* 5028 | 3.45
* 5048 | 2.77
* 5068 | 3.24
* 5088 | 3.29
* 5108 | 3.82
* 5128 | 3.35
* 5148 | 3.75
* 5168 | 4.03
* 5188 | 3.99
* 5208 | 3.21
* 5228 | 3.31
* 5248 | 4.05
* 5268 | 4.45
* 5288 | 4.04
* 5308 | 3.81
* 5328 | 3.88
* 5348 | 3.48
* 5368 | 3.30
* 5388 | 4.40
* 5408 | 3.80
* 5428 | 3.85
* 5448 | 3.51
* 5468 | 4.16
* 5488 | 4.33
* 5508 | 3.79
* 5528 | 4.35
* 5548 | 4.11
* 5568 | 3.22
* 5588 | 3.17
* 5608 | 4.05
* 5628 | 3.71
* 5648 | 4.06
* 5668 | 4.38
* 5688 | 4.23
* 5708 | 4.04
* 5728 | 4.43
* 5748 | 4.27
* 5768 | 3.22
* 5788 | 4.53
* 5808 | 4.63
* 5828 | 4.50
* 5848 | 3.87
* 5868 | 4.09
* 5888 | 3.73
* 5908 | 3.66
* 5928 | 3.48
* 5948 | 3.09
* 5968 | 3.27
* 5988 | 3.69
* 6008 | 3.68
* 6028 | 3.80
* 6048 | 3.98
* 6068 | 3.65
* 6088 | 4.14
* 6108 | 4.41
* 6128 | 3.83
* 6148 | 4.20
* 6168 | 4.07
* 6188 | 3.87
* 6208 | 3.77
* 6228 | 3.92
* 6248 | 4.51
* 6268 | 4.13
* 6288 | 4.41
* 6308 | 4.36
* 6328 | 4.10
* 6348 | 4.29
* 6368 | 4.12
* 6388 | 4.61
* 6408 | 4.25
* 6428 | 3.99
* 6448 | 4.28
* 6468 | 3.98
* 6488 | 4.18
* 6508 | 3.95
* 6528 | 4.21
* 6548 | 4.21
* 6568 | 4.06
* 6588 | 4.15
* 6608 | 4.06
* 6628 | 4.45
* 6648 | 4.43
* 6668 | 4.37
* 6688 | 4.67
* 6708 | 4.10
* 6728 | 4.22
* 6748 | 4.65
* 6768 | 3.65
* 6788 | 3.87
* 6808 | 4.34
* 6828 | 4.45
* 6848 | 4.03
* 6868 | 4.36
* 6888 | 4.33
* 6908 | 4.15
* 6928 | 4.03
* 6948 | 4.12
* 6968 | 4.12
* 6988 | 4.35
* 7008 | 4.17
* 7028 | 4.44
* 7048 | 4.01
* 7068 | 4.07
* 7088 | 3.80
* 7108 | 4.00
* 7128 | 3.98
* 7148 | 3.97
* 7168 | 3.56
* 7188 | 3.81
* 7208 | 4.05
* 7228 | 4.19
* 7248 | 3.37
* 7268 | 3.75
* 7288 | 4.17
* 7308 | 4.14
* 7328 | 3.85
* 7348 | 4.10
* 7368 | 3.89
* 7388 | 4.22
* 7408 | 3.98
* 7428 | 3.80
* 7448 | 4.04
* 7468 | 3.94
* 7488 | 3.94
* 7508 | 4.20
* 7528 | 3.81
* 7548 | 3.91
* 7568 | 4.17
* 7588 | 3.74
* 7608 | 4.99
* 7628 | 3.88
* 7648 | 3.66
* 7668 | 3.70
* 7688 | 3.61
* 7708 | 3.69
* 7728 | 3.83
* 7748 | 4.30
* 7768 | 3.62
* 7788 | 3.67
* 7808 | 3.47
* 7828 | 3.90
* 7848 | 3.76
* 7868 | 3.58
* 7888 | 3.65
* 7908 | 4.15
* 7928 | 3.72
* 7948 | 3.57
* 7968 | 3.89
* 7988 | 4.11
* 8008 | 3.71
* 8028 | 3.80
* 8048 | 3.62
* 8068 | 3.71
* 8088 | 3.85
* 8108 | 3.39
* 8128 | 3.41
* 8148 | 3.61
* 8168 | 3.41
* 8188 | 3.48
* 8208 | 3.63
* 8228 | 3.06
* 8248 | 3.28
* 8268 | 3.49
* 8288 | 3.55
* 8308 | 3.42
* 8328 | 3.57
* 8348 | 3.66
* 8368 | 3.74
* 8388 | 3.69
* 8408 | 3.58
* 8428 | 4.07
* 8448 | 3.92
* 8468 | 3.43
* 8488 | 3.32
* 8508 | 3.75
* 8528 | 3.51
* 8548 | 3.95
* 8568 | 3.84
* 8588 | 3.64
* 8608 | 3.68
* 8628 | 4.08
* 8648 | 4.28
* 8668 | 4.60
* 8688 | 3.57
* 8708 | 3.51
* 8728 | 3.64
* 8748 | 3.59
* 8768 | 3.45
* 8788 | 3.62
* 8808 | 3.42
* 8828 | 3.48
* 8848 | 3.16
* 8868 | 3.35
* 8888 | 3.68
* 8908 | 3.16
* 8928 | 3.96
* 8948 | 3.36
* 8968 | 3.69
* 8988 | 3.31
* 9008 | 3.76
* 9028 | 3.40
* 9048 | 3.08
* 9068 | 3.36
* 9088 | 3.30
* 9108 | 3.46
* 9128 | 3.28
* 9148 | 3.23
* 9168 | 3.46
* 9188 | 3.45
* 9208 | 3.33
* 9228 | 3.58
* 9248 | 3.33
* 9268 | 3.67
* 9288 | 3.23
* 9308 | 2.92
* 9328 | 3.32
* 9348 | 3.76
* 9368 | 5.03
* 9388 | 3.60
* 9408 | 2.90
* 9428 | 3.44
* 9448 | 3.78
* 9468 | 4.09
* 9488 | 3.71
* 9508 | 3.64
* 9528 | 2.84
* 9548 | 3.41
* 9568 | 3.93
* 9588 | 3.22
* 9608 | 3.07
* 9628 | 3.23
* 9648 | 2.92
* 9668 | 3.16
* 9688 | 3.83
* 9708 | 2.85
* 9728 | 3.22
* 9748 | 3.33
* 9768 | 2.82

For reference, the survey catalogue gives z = 0.150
